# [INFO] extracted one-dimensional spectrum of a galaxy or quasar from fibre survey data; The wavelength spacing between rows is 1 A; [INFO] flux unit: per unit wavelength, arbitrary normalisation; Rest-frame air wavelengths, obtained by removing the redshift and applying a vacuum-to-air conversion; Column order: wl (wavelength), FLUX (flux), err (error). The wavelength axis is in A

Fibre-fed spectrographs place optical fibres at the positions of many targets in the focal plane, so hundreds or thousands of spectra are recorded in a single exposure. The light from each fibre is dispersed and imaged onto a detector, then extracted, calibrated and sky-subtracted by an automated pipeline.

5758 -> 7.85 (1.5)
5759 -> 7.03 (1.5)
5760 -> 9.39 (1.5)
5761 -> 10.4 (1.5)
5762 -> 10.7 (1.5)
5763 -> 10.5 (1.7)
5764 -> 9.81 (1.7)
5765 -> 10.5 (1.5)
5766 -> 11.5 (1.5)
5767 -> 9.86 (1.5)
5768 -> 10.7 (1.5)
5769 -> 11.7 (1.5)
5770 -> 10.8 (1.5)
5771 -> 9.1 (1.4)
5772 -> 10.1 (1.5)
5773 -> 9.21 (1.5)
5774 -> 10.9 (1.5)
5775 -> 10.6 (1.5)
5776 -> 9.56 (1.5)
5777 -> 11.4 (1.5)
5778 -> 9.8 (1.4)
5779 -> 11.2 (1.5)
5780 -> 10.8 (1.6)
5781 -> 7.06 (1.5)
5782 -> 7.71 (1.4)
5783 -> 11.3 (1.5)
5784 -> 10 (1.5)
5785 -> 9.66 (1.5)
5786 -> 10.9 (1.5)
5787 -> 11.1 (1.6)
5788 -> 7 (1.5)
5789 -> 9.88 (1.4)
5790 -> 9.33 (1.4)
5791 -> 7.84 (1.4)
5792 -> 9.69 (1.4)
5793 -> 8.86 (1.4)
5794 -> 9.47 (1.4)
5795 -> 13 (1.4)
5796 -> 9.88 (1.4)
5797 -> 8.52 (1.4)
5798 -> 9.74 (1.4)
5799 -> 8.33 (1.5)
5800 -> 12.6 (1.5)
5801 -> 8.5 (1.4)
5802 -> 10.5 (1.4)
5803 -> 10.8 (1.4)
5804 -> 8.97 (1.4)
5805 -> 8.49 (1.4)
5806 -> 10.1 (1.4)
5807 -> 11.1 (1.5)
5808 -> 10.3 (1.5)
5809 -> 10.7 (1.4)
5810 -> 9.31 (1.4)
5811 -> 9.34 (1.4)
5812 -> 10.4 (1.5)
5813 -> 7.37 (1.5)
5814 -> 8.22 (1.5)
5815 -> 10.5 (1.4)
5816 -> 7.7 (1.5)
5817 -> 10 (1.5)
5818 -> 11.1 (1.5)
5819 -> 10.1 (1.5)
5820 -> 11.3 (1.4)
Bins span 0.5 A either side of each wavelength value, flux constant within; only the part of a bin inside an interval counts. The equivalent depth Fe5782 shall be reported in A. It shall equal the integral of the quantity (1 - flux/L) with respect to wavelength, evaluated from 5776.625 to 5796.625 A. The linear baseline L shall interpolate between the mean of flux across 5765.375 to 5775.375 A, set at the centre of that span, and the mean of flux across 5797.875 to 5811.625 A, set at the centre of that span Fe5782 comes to 0.8 A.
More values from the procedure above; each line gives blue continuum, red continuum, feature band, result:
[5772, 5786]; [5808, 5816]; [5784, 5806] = 0.0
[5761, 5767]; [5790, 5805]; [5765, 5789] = 0.3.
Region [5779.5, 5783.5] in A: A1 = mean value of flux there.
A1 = 9.22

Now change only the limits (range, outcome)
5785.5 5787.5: 11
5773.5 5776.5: 10.4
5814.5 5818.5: 9.82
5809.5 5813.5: 9.11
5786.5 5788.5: 9.05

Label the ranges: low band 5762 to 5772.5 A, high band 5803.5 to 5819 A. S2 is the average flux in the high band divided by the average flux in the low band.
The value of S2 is 0.92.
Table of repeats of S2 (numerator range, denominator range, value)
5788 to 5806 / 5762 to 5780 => 0.92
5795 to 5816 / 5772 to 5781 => 0.95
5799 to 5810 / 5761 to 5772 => 0.96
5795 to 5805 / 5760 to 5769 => 0.94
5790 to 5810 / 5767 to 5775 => 0.95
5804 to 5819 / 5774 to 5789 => 0.97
